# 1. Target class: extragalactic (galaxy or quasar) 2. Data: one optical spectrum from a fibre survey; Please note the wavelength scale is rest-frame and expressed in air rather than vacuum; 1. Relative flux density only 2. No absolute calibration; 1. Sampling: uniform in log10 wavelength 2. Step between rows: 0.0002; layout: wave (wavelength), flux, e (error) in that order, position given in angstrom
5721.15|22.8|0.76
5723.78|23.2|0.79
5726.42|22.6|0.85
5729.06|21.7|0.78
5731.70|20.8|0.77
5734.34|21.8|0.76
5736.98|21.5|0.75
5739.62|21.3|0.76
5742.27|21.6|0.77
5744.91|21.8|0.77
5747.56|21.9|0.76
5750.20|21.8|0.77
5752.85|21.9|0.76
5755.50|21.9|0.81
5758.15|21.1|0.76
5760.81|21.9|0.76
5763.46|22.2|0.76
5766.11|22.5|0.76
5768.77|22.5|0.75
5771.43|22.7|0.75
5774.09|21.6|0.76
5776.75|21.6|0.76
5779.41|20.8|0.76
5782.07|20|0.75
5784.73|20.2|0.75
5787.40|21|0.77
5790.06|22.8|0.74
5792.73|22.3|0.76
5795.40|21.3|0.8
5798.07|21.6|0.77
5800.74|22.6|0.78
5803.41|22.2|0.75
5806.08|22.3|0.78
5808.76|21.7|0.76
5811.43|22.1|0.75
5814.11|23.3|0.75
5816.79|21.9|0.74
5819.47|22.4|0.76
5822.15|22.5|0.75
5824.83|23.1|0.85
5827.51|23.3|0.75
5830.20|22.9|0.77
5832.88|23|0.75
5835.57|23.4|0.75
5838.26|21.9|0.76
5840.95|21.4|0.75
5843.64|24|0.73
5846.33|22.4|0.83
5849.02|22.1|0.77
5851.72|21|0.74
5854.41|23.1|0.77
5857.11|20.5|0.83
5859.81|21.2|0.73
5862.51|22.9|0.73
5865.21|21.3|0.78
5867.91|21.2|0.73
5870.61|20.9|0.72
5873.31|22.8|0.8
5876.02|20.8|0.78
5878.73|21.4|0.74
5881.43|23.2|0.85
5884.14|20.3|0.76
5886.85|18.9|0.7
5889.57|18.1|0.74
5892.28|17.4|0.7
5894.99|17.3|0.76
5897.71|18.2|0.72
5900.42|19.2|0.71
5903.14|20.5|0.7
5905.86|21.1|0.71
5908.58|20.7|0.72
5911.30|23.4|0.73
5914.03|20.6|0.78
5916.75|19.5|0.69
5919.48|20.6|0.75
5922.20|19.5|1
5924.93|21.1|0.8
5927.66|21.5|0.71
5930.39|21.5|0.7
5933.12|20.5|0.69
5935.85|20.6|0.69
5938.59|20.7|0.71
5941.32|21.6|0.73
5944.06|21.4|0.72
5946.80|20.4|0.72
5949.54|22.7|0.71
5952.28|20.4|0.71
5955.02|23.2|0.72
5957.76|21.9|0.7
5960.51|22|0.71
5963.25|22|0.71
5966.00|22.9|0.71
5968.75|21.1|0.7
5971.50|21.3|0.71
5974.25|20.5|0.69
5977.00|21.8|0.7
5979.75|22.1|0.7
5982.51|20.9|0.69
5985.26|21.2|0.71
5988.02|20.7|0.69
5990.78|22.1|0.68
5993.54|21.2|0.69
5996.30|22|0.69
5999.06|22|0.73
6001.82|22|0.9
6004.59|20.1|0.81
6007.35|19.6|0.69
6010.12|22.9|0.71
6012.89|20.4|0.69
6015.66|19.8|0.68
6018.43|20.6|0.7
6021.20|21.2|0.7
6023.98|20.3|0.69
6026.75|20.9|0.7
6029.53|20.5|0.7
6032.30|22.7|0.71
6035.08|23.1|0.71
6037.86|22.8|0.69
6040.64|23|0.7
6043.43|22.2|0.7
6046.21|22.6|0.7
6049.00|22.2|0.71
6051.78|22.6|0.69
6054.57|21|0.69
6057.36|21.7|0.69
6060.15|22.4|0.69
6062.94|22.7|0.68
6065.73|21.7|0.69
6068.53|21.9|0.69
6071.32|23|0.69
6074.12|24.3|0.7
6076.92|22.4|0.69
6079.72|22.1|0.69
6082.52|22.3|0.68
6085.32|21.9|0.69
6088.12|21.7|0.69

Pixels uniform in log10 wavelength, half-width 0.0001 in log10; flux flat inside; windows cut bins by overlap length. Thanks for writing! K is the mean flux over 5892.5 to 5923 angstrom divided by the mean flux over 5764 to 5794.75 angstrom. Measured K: 0.92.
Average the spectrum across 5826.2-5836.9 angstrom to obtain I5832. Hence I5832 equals 23.1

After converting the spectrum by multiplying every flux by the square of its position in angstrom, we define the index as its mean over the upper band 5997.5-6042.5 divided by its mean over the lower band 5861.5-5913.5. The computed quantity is 1.09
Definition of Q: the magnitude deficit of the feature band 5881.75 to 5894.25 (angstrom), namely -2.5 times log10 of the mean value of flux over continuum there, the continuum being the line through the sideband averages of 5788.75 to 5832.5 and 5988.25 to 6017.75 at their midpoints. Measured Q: 0.16 mag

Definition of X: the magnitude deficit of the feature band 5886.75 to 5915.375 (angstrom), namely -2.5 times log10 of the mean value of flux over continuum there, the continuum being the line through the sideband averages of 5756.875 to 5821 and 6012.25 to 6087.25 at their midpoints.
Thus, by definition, 0.12 mag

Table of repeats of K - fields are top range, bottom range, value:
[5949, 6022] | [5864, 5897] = 1.06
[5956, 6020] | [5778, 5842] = 0.97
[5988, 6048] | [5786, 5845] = 0.96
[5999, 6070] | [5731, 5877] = 0.99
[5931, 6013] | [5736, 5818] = 0.98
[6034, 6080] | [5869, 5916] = 1.11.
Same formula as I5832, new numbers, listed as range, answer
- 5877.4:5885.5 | 21.7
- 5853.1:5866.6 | 21.8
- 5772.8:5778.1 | 21.6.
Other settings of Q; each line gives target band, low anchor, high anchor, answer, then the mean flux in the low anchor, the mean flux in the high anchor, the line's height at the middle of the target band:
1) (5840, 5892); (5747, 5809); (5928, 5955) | 0.005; 21.8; 21.2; 21.5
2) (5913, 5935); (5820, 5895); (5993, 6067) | 0.052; 21.6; 21.6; 21.6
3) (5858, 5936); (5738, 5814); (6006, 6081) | 0.065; 21.8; 21.9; 21.8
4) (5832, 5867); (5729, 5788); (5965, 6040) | -0.032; 21.6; 21.4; 21.5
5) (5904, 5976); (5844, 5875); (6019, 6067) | 0.032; 21.8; 22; 21.9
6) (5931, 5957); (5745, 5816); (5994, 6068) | 0.021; 21.8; 21.7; 21.7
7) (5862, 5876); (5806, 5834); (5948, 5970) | 0.036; 22.6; 22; 22.4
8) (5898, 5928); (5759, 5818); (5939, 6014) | 0.053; 21.9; 21.5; 21.6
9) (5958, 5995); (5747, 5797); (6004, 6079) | 0.013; 21.7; 21.8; 21.8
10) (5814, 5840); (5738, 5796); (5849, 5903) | -0.083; 21.7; 20.5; 21.1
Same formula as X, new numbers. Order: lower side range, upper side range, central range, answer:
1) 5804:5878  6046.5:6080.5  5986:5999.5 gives 0.04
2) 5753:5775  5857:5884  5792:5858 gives -0.03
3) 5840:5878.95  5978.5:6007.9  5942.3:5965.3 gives -0.02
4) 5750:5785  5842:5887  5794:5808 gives -0.02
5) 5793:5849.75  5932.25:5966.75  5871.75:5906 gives 0.11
